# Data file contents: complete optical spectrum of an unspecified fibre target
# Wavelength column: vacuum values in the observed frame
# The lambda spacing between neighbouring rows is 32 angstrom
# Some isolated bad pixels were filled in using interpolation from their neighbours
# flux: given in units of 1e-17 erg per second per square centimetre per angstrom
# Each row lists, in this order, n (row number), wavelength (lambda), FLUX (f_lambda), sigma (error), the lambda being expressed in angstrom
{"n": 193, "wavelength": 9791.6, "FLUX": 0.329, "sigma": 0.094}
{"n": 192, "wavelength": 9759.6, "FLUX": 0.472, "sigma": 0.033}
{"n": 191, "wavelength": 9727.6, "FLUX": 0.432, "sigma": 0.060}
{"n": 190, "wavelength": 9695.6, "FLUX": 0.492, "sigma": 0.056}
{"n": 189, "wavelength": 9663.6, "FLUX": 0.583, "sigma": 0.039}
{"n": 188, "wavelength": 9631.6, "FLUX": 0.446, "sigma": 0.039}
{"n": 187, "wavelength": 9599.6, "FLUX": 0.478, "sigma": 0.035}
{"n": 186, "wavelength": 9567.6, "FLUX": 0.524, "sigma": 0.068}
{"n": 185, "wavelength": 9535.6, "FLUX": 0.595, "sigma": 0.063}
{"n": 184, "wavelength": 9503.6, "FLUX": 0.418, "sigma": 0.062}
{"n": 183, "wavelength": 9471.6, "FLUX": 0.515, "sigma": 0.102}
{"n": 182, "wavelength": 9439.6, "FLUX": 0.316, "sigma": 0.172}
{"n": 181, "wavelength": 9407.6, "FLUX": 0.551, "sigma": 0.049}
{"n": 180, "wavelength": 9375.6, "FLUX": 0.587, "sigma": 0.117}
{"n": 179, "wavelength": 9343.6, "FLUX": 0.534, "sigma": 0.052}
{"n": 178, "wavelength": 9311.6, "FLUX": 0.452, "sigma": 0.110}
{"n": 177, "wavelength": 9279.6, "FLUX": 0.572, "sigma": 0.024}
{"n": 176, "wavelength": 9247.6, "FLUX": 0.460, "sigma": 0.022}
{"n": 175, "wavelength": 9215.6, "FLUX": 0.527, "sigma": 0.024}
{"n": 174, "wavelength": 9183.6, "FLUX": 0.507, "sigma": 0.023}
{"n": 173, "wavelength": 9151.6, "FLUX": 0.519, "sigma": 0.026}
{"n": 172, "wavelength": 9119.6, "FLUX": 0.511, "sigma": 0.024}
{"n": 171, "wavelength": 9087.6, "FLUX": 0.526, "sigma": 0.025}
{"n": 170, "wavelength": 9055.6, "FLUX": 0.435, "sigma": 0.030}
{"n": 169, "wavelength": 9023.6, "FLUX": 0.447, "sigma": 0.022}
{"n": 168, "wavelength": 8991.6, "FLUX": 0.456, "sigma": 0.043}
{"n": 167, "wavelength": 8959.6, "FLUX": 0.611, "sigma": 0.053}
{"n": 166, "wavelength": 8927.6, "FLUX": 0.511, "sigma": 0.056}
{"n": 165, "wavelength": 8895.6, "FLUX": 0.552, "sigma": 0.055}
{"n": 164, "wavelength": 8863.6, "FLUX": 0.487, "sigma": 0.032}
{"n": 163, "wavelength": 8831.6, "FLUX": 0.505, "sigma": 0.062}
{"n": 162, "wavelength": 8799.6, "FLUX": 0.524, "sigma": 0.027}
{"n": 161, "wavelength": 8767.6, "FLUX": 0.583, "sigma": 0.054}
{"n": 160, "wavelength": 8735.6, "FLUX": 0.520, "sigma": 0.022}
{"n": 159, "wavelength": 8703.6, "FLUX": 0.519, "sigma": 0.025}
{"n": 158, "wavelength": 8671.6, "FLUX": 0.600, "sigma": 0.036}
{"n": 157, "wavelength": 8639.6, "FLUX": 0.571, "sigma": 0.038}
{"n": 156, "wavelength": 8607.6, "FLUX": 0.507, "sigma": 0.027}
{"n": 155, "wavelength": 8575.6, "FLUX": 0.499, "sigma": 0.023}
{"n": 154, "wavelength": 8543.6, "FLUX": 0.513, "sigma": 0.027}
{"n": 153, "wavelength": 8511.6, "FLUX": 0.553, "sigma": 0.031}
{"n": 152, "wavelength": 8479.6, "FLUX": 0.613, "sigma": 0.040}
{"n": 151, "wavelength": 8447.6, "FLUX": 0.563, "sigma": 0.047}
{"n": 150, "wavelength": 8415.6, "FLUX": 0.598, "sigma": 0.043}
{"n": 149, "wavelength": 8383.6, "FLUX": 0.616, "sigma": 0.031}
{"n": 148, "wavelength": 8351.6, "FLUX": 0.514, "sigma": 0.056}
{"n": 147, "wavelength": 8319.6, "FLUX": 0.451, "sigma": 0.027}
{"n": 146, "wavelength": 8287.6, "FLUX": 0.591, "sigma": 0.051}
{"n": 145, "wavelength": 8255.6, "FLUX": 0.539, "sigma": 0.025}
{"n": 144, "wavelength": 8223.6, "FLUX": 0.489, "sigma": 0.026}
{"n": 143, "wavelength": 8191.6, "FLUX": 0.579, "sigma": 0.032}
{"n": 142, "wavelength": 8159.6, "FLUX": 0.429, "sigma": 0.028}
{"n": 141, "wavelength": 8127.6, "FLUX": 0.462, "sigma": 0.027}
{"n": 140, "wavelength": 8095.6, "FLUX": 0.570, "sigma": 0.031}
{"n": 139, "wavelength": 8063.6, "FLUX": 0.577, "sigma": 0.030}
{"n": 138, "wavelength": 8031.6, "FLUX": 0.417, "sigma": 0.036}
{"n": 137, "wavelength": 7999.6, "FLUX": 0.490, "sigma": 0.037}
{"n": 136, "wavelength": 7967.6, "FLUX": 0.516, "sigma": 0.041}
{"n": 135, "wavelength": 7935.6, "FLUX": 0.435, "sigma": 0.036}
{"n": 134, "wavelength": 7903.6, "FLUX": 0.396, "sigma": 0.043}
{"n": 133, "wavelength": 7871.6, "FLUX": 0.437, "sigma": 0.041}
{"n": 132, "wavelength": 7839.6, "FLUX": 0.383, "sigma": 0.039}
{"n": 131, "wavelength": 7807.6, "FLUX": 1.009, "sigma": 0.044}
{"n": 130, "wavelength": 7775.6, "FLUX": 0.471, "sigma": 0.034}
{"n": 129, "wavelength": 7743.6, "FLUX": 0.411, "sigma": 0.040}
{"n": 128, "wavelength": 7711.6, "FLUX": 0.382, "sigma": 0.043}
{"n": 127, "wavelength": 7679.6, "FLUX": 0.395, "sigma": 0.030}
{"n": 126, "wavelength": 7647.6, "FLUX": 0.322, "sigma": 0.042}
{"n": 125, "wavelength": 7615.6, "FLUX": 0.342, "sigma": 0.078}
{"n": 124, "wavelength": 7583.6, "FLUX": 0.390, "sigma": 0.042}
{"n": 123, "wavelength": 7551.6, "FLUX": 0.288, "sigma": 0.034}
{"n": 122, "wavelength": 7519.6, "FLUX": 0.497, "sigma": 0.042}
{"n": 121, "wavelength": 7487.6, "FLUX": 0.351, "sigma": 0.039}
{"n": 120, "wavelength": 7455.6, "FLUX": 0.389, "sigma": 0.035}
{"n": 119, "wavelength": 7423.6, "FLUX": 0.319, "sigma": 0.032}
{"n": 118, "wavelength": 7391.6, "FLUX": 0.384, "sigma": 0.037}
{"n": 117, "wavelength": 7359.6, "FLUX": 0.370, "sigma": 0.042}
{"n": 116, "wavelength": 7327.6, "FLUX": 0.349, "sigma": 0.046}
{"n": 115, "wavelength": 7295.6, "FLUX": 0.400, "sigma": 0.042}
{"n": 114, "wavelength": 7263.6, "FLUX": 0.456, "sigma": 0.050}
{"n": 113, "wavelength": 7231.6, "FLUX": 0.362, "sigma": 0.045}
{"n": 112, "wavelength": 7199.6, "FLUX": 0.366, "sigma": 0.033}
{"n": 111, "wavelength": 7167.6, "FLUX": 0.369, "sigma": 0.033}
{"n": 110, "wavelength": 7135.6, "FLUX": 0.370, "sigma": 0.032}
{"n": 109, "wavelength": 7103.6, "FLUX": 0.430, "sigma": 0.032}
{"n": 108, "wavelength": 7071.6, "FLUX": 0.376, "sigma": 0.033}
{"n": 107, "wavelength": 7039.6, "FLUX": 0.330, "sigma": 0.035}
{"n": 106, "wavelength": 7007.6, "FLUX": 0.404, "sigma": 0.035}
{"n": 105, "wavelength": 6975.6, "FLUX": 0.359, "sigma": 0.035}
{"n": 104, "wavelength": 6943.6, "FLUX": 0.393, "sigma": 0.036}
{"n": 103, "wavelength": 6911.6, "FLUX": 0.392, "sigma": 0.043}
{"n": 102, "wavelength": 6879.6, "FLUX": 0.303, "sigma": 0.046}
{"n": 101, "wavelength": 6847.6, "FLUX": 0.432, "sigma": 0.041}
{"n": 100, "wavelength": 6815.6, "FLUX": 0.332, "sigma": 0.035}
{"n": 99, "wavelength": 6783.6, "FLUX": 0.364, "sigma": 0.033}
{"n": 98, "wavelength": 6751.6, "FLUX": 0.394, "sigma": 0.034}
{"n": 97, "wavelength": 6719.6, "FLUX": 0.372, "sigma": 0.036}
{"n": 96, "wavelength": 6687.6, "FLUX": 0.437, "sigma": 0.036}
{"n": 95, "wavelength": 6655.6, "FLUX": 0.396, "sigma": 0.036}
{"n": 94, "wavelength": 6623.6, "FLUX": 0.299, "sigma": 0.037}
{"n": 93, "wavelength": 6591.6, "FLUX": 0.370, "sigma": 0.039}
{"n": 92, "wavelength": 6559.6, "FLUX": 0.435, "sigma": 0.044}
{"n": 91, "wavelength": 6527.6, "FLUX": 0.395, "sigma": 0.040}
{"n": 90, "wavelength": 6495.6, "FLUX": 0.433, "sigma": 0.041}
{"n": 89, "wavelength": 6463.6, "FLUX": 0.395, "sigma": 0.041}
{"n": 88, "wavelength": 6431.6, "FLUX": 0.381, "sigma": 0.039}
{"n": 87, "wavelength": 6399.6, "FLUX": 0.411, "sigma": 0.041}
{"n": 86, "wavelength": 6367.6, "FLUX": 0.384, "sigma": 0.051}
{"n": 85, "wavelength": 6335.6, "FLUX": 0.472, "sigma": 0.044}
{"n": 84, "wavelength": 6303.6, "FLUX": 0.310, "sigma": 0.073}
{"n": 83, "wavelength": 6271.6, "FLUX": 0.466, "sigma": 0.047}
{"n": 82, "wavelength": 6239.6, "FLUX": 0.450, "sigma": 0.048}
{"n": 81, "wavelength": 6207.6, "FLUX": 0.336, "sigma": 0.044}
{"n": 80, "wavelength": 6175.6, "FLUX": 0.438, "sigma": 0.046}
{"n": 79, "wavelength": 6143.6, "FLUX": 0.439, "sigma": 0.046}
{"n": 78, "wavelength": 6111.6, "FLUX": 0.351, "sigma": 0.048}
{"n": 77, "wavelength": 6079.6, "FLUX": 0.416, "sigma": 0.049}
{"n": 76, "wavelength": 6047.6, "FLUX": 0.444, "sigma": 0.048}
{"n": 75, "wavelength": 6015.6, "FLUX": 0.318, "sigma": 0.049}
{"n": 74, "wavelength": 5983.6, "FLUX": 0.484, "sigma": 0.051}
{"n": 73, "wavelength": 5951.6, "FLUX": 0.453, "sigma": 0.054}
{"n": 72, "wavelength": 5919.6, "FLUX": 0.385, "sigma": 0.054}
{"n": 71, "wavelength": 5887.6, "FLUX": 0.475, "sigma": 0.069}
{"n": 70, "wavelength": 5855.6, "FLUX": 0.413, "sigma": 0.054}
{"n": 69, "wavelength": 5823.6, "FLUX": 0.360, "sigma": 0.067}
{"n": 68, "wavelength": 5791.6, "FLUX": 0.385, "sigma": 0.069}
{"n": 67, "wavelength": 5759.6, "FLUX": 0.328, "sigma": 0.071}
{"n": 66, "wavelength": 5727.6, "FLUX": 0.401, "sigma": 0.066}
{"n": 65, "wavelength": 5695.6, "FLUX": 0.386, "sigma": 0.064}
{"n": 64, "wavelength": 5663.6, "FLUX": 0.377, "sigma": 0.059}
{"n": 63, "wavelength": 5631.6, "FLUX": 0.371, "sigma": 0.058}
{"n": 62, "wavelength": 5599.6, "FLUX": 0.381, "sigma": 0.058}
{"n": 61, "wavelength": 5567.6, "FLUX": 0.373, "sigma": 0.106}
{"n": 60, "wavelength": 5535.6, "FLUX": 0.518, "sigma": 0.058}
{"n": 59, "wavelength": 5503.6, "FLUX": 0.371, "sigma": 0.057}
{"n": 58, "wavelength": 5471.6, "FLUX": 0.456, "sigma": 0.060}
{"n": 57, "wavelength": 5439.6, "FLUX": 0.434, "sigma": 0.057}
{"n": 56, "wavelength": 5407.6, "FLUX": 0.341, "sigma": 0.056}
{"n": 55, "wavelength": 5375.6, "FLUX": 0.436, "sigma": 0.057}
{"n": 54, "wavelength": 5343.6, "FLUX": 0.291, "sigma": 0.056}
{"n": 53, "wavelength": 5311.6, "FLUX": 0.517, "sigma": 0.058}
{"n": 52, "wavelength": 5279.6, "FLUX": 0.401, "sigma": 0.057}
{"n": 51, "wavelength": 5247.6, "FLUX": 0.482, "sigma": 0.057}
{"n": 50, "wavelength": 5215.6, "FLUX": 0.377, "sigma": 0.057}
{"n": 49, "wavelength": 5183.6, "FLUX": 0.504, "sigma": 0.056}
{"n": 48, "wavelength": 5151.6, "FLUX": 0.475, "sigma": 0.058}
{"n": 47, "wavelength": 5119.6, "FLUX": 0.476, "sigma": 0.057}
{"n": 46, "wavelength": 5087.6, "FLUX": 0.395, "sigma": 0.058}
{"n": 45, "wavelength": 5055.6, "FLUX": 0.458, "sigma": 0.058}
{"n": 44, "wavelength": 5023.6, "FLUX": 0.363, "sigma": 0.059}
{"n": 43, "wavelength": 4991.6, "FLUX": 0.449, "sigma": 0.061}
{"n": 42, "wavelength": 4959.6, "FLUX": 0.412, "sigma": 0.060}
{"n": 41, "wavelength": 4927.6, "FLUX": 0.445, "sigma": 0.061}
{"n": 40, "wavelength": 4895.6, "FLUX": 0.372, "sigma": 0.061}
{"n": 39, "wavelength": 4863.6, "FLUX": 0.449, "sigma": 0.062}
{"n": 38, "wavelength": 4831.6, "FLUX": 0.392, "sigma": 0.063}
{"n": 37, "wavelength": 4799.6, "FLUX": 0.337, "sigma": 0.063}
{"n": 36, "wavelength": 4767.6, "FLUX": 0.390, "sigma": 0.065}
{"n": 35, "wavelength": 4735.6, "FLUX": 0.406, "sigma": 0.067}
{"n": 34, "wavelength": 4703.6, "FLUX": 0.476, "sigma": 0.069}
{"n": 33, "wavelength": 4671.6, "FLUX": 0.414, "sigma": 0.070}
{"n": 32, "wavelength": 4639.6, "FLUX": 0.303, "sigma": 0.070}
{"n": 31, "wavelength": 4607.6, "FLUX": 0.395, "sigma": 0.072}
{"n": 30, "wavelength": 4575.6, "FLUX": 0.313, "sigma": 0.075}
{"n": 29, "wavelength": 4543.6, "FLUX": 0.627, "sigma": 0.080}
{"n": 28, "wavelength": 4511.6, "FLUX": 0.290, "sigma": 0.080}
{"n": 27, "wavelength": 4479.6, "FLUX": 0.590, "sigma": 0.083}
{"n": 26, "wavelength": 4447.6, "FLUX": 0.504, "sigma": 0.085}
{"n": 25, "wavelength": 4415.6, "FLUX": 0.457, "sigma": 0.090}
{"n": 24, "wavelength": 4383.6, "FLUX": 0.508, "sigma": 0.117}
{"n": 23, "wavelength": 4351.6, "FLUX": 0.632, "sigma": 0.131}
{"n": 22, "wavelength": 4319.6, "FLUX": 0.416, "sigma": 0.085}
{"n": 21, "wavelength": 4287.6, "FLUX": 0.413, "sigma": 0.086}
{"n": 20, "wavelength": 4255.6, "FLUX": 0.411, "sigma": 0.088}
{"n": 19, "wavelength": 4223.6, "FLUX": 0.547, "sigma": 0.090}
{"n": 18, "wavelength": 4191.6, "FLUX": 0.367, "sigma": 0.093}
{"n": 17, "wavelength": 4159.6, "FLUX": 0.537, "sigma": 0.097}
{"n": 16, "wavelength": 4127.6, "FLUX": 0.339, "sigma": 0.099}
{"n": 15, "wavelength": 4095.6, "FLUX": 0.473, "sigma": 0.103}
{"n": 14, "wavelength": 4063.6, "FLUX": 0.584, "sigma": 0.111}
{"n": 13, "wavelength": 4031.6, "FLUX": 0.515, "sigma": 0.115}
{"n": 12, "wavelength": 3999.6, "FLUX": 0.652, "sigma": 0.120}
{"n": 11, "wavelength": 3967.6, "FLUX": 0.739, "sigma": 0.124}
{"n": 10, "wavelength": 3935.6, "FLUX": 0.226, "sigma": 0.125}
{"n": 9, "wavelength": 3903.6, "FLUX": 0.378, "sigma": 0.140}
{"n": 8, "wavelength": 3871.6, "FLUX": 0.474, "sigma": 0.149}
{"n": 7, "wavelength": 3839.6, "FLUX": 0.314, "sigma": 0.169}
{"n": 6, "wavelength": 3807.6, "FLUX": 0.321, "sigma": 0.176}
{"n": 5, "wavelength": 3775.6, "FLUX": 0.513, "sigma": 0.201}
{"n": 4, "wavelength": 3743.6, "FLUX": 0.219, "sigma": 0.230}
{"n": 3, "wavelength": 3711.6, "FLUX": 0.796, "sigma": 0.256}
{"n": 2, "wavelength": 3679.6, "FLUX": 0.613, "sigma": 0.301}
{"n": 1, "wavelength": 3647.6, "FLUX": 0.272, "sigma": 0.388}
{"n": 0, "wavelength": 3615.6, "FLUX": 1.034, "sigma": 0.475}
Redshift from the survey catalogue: 1.092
